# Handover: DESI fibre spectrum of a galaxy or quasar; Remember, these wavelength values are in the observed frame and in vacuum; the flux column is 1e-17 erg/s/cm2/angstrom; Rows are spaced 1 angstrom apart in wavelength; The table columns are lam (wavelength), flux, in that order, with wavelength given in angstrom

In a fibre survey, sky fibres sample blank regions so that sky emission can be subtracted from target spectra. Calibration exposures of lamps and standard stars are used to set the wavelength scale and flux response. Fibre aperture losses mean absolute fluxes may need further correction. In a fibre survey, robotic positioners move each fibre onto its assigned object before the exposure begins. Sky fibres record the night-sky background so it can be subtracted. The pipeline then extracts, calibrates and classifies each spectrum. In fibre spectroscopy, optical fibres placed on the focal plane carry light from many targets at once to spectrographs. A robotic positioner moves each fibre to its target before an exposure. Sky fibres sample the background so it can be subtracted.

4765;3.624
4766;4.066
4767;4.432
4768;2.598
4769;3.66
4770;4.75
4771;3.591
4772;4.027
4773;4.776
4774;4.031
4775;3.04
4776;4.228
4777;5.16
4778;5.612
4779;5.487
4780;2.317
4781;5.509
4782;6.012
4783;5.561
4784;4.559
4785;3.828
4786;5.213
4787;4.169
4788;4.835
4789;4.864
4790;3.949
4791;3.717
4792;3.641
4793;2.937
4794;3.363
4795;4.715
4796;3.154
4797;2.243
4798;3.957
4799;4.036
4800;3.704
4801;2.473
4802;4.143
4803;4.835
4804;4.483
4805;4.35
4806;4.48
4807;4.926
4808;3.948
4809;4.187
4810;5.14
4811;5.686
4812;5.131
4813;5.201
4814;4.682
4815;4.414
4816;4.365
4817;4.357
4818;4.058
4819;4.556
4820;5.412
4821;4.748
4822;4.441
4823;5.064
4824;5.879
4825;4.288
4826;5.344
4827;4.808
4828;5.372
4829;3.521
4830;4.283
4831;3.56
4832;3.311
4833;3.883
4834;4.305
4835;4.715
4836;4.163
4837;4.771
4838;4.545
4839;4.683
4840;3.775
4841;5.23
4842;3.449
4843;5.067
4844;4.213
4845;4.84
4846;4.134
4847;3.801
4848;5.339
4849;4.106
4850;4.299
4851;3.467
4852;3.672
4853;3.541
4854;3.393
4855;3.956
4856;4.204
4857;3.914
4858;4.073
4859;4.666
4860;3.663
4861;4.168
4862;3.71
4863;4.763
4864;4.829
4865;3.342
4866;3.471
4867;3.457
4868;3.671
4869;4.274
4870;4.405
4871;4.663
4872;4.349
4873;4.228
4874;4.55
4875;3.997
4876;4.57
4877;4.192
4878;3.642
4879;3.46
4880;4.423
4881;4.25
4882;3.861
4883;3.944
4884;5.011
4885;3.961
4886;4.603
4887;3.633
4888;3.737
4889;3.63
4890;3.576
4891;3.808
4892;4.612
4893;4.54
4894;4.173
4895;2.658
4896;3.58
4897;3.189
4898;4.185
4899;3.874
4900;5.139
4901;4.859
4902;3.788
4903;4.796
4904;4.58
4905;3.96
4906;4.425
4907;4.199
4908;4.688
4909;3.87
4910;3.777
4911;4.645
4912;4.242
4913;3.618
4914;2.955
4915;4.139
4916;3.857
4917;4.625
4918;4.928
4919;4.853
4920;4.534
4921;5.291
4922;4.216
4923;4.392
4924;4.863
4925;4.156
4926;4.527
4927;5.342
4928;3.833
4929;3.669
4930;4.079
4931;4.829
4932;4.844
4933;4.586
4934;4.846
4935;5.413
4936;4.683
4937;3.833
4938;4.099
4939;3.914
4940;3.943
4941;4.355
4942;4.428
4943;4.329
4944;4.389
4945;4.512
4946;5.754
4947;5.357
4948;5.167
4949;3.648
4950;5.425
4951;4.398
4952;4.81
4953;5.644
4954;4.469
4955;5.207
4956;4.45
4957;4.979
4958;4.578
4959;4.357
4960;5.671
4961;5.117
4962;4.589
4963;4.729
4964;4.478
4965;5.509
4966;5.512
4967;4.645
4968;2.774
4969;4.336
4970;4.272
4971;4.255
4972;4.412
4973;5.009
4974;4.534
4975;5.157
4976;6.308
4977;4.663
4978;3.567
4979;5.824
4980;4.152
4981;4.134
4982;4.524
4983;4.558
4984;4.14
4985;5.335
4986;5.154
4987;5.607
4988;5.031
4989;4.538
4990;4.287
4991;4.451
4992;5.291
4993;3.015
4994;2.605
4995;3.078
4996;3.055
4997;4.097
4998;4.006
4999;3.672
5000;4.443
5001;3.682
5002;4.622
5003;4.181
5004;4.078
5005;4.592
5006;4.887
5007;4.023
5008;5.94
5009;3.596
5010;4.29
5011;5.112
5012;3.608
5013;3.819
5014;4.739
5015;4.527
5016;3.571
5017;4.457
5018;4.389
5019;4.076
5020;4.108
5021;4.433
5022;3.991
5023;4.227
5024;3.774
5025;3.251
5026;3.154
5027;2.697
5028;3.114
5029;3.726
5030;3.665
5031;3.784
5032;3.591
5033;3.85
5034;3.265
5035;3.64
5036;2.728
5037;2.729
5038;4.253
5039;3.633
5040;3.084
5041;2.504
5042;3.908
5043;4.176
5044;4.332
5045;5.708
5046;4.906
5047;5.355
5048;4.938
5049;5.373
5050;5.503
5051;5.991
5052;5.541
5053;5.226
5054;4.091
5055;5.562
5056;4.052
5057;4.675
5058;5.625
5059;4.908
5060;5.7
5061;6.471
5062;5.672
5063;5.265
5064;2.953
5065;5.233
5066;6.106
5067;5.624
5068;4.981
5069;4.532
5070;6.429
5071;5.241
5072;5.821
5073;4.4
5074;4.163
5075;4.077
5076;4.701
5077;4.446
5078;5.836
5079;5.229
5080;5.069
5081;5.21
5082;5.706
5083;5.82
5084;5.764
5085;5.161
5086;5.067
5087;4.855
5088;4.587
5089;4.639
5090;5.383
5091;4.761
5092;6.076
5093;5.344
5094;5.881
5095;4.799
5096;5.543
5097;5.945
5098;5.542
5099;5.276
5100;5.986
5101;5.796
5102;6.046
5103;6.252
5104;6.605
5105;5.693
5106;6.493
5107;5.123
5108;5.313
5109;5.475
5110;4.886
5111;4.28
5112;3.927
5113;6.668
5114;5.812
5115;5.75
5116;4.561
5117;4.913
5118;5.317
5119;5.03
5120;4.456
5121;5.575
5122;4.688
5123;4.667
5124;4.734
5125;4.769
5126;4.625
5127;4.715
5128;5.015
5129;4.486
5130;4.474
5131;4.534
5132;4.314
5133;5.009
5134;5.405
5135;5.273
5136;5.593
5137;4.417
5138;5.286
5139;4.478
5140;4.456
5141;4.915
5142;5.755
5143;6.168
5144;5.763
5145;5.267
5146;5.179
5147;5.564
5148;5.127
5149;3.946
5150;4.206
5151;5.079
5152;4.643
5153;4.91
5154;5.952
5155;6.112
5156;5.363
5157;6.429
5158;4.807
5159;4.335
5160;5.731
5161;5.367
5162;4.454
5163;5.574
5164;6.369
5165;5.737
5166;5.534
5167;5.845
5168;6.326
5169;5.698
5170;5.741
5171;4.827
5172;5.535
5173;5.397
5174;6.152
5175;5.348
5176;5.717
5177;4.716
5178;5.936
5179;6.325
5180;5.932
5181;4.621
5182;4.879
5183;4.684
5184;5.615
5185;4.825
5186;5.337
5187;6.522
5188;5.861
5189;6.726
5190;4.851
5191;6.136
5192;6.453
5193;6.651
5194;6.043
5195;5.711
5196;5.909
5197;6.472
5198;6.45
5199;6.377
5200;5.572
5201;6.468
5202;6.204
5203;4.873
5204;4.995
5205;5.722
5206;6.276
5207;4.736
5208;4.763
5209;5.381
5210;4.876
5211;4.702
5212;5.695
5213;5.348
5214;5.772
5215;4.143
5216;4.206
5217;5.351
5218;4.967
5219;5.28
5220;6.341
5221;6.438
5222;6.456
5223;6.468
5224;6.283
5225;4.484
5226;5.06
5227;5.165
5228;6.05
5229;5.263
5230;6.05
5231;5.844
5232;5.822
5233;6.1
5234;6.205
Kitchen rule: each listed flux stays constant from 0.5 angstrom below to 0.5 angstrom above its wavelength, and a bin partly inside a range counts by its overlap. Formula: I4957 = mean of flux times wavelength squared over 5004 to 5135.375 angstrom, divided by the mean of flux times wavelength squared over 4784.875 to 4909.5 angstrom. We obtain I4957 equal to 1.25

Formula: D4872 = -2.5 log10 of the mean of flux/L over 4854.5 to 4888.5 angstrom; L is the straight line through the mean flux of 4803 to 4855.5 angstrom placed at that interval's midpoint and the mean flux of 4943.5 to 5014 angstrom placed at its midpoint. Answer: 0.09 mag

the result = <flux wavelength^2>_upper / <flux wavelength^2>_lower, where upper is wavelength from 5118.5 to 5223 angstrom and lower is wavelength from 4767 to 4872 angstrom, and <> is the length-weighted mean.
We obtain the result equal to 1.45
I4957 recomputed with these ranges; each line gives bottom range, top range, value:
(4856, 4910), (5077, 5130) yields 1.40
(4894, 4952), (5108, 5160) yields 1.26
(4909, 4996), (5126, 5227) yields 1.31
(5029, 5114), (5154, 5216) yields 1.17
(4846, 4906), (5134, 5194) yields 1.50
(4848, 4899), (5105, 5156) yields 1.40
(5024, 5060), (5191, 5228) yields 1.43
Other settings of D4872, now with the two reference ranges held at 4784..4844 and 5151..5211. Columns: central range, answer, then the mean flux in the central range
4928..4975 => 0.044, 4.62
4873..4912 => 0.123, 4.12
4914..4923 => 0.058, 4.46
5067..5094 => 0.022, 5.15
